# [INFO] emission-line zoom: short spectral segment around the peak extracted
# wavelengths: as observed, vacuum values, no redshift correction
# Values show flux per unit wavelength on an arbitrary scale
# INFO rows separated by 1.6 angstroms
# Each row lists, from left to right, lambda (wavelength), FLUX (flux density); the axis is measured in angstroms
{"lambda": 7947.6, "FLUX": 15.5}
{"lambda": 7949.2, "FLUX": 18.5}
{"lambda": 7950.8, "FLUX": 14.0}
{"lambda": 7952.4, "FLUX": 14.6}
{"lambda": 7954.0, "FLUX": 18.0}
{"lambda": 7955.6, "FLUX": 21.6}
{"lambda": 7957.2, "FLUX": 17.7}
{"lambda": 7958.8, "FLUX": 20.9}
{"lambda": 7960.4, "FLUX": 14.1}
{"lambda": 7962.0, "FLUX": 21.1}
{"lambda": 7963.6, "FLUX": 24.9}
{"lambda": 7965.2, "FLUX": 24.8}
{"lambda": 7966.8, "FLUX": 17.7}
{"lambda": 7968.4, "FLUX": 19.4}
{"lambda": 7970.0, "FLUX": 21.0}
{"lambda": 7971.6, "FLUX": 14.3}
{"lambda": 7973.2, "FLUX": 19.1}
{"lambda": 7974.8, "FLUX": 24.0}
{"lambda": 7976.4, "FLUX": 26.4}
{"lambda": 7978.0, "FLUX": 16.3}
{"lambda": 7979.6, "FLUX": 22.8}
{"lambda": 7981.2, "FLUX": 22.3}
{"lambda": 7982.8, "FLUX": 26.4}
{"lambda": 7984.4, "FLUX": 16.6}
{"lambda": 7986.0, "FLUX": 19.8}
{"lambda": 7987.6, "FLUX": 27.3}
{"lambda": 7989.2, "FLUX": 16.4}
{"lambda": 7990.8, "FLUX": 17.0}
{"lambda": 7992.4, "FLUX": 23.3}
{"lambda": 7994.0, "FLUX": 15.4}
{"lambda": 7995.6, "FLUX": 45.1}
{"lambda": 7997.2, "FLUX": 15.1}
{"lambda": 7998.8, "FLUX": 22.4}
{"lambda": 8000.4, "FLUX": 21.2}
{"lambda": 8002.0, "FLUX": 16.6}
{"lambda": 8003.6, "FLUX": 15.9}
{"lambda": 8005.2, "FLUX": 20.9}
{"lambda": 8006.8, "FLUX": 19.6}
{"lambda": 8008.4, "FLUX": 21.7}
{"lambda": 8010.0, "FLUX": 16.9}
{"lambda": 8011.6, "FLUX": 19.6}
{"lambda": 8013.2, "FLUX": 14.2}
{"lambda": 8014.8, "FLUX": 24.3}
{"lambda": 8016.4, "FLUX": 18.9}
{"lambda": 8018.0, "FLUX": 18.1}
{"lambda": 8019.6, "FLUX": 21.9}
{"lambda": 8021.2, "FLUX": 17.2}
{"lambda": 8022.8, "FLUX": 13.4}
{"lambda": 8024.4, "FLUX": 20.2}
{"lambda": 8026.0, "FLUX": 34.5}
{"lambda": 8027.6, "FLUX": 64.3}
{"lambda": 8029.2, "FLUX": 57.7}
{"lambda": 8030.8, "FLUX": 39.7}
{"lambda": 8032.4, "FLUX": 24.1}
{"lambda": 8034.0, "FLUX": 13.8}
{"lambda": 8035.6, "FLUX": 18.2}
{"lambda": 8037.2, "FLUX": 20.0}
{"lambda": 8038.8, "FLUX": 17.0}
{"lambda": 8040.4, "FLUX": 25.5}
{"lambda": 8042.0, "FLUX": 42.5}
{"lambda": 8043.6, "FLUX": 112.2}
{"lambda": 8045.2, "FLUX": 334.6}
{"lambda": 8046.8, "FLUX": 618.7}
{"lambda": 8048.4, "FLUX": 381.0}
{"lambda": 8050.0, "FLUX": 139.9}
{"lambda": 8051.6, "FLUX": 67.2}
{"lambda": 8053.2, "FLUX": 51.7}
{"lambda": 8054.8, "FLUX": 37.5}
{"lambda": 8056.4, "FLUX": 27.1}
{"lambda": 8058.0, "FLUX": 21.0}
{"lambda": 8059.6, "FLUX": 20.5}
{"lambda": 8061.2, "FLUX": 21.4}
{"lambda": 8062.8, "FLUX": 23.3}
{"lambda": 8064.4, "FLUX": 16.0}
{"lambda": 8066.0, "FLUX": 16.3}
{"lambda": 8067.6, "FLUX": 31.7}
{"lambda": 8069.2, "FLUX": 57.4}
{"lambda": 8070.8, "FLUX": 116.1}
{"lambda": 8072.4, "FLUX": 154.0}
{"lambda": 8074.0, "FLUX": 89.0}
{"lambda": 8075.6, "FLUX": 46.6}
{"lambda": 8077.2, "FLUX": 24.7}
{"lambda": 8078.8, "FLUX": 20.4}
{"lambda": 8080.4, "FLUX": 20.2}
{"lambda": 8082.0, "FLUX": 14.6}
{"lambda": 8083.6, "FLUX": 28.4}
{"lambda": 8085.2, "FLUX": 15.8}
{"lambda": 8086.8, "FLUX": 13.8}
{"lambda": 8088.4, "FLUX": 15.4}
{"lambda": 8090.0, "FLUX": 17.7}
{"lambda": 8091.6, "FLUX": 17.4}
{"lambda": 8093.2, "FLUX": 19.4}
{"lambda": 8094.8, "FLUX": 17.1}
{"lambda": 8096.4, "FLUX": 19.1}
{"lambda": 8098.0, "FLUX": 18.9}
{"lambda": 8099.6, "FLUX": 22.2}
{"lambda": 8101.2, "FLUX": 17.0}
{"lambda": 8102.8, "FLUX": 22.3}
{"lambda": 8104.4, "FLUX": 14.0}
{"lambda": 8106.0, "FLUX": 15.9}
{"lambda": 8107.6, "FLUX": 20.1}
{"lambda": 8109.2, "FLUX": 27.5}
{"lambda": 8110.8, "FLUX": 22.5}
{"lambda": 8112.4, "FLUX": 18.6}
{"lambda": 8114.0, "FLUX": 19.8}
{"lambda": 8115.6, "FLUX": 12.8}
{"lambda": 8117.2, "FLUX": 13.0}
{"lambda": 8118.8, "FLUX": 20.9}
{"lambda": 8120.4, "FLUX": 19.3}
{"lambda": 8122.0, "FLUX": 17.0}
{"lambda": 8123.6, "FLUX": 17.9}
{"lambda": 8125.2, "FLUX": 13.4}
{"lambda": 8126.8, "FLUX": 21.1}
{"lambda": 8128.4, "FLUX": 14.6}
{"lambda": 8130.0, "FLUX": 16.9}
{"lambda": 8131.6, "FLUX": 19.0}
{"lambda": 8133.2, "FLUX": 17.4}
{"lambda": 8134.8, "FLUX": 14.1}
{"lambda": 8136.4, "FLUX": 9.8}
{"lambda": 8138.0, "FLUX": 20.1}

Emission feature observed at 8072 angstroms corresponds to [N II] 6583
